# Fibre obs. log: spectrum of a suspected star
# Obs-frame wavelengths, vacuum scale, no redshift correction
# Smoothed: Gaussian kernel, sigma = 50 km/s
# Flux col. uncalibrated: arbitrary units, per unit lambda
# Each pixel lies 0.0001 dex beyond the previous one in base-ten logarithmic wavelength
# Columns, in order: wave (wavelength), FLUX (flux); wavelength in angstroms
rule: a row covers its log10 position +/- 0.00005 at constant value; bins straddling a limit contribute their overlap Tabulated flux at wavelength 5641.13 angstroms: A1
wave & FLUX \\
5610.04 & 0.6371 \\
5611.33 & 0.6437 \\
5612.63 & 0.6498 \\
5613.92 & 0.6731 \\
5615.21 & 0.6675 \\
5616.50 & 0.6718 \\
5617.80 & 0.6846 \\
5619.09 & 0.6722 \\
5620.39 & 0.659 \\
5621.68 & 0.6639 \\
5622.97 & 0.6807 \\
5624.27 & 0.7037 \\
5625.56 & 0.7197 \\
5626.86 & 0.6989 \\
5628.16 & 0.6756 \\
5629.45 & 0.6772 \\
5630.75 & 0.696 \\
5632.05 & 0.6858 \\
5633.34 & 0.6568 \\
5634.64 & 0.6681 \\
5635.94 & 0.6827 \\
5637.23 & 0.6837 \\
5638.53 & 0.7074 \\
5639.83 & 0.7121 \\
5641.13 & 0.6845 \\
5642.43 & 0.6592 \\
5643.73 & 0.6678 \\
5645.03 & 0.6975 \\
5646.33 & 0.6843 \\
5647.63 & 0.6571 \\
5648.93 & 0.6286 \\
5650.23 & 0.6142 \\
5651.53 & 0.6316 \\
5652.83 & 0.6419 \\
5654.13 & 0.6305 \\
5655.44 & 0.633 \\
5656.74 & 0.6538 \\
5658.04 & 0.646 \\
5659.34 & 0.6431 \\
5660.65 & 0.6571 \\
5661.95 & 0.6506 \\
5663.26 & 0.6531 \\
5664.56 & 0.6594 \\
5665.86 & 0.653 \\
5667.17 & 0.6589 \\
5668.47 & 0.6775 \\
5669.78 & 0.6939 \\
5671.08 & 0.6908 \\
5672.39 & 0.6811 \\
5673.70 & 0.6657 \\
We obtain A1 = 0.6845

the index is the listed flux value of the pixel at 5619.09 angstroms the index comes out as 0.6722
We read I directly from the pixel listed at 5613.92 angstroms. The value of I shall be 0.6731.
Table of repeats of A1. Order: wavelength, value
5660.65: 0.6571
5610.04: 0.6371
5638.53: 0.7074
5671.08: 0.6908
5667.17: 0.6589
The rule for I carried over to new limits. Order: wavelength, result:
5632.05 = 0.6858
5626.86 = 0.6989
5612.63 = 0.6498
